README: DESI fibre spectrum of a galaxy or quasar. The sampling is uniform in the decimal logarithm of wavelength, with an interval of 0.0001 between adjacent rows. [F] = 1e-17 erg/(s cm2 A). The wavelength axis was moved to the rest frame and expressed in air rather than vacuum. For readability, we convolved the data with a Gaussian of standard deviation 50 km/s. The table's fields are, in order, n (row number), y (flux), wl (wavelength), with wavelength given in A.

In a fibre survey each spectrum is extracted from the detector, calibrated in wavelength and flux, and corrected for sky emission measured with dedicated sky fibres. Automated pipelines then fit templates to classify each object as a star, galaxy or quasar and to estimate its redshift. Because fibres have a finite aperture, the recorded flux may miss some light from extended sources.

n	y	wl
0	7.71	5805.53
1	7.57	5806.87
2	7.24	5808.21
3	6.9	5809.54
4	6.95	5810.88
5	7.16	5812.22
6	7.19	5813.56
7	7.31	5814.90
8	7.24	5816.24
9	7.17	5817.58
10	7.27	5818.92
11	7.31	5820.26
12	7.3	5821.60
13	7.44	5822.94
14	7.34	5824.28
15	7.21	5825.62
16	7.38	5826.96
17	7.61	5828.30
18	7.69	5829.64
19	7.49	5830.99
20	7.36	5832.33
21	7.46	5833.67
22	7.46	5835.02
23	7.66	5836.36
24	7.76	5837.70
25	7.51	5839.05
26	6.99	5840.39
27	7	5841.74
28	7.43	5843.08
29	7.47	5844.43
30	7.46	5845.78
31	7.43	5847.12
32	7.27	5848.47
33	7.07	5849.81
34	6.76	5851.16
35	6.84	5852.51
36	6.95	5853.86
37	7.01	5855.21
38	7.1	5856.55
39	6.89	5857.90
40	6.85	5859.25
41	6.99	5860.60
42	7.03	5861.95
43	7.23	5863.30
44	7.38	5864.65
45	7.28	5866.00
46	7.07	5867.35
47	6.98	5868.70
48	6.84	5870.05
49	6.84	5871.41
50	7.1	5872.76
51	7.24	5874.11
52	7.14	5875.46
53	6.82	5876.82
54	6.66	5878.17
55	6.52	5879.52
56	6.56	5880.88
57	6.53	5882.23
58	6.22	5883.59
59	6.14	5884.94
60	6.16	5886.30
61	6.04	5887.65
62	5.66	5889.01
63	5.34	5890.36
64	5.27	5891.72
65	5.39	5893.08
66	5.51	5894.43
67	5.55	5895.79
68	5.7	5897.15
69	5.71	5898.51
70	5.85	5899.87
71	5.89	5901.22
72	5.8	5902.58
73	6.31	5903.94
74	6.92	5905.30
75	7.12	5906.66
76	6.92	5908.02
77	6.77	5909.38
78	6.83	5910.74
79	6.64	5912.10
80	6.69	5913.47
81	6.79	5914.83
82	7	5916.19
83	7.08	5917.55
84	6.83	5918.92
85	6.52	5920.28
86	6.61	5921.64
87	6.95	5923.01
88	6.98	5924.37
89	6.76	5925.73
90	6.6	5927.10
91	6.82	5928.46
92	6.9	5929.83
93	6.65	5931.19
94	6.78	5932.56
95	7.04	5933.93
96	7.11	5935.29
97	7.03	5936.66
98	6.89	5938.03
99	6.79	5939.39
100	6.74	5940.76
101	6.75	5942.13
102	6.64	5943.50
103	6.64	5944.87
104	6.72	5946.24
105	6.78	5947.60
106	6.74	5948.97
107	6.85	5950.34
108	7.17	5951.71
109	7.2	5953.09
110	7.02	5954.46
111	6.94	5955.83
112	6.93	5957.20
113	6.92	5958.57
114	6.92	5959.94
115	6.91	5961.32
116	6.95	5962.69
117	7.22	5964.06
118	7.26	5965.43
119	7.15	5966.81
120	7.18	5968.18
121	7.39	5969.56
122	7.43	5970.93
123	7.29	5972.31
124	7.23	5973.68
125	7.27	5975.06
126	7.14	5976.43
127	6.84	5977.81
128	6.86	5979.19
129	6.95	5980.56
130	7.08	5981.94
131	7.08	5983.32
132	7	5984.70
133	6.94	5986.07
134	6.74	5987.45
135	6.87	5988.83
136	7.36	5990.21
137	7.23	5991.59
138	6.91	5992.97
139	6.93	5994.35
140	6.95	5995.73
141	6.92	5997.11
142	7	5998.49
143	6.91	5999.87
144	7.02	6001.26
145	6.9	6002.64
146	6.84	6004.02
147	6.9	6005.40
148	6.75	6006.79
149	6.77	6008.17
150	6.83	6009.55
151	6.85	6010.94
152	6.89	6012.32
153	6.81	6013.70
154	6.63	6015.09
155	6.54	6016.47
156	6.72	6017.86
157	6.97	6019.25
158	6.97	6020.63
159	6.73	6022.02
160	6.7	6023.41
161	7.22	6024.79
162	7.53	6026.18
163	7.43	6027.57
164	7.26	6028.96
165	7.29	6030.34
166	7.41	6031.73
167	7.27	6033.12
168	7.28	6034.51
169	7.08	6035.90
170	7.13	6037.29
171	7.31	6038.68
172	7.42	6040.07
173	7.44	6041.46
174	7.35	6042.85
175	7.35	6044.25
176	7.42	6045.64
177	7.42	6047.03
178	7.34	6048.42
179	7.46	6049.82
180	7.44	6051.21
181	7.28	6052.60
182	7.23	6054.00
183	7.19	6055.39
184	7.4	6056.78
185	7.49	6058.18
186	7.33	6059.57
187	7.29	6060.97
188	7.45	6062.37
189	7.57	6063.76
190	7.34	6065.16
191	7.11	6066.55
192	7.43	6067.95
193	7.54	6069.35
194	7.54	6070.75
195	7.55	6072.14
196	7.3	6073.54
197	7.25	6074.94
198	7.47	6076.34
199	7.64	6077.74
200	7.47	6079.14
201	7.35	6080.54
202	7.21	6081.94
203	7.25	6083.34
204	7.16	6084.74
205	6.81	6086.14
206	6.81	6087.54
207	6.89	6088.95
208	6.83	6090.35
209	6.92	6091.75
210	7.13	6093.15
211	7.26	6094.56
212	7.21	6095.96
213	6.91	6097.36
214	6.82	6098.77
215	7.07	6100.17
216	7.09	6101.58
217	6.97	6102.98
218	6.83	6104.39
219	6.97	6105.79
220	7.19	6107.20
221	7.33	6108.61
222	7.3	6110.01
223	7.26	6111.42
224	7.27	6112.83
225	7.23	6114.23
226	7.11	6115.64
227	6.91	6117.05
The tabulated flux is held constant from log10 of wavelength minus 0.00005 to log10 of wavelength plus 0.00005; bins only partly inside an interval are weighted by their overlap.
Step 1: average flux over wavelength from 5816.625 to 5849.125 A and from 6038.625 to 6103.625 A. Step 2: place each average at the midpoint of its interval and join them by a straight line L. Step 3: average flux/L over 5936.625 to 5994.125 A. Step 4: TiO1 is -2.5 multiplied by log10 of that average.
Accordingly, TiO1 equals 0.05 mag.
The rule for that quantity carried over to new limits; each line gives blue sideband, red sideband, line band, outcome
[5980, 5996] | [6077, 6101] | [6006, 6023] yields 0.038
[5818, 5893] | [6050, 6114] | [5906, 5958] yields 0.034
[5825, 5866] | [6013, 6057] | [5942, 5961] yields 0.053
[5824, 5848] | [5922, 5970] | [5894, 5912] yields 0.142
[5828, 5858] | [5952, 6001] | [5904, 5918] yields 0.050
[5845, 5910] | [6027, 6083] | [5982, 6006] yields 0.019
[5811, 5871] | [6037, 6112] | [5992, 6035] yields 0.042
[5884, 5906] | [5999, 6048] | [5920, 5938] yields -0.113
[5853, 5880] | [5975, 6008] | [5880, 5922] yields 0.118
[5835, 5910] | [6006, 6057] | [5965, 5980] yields -0.032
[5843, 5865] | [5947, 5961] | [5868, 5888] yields 0.065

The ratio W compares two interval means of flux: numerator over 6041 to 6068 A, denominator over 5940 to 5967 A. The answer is 1.06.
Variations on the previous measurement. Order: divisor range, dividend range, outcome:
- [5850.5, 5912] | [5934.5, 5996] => 1.07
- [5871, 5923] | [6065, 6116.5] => 1.12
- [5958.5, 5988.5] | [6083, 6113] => 1.00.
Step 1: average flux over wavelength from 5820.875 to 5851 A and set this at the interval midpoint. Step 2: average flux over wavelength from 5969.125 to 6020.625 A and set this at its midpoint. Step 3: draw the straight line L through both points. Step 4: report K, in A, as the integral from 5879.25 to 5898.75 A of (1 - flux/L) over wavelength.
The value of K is 3.7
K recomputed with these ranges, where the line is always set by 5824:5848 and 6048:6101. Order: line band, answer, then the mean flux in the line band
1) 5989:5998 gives 0.3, 7.04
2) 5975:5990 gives 0.7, 6.98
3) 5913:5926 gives 1.0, 6.83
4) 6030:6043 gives 0.0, 7.3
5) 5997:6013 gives 0.9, 6.88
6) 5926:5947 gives 1.6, 6.81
